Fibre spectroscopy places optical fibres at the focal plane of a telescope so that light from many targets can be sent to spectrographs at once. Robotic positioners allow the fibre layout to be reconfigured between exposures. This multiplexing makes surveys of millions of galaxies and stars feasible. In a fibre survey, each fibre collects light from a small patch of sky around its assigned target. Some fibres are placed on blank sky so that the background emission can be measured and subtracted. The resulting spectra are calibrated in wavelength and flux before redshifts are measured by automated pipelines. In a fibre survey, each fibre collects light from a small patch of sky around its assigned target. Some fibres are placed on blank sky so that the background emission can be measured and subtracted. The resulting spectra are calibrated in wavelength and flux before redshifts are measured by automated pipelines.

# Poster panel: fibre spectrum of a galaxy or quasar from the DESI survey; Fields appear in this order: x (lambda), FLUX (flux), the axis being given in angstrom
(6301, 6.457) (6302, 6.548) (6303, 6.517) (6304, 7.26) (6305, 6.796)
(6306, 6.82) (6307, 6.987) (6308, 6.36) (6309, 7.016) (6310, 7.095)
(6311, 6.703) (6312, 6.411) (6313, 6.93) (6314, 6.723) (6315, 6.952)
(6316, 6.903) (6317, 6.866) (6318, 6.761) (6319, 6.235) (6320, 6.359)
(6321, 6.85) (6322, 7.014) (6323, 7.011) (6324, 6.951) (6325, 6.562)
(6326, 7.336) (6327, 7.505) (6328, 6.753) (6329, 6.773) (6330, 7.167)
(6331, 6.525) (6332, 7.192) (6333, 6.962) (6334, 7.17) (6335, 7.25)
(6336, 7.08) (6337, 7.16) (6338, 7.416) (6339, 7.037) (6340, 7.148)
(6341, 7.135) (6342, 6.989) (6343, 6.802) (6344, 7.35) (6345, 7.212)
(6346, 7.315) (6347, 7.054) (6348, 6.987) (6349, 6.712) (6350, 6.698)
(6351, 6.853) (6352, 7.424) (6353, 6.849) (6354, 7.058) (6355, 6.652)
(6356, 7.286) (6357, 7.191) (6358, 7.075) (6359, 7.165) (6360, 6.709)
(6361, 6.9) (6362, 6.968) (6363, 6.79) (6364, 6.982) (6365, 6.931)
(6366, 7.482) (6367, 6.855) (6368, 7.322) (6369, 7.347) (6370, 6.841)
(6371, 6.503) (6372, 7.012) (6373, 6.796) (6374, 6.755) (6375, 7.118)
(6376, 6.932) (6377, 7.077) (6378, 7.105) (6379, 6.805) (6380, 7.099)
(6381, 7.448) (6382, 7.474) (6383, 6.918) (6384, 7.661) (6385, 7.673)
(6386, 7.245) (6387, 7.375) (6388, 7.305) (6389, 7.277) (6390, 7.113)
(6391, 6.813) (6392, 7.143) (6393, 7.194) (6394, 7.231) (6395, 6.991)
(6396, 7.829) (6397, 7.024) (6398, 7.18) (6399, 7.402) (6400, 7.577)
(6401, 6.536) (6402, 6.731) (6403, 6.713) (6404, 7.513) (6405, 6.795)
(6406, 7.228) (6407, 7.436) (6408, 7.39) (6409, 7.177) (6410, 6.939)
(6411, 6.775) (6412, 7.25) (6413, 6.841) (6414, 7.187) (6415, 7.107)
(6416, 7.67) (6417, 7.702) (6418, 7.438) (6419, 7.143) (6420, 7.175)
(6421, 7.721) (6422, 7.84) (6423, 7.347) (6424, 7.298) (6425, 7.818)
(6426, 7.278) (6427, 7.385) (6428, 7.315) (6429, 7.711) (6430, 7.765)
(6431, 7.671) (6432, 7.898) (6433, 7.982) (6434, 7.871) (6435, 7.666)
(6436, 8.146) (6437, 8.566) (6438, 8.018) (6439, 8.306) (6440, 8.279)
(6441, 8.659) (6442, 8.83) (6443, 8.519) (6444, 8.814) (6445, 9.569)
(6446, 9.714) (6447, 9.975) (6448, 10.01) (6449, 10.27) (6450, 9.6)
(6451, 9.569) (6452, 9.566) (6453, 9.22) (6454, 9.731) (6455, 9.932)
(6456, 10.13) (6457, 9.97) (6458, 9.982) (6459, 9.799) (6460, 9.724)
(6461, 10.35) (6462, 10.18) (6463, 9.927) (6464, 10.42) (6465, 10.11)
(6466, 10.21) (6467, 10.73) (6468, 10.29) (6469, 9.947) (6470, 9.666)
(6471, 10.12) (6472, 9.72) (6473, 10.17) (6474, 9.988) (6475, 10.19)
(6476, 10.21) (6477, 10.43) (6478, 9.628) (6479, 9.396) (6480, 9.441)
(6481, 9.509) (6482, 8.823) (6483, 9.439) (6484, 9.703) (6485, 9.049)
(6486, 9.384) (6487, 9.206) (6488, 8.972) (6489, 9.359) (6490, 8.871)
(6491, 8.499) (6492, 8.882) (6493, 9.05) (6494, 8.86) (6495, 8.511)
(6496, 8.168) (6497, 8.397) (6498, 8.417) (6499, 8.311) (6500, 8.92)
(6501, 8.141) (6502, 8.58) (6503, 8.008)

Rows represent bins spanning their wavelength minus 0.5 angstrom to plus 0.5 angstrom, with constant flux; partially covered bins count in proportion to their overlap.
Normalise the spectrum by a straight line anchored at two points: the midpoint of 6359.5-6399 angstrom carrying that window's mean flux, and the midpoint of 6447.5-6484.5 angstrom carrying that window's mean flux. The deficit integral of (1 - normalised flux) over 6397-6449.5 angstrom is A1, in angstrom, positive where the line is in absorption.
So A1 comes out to 4.6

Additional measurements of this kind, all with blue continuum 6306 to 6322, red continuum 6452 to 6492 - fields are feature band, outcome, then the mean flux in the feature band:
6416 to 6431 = 2.2 angstrom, 7.51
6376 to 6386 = 1.0 angstrom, 7.23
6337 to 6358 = 0.9 angstrom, 7.06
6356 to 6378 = 2.1 angstrom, 7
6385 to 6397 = 1.4 angstrom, 7.24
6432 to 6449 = 0.8 angstrom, 8.71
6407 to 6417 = 1.6 angstrom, 7.19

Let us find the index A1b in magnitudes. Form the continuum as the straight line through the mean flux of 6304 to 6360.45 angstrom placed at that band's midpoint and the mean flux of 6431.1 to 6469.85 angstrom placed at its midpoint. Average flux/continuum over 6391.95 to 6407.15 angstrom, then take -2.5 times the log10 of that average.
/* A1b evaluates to 0.17 mag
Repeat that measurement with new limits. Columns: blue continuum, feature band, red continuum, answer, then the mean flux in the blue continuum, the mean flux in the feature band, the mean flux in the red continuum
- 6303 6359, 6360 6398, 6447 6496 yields 0.11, 6.96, 7.11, 9.67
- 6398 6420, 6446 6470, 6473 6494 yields -0.16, 7.17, 9.97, 9.41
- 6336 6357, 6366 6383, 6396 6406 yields 0.01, 7.06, 7.04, 7.1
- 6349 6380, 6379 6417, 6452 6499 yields 0.08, 6.98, 7.2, 9.57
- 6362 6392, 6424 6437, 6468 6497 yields 0.07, 7.1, 7.73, 9.4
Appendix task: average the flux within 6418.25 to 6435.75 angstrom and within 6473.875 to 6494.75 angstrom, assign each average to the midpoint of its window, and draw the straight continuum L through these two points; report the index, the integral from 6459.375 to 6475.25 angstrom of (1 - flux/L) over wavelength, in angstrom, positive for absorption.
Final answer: -2.3 angstrom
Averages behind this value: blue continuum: 7.59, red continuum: 9.35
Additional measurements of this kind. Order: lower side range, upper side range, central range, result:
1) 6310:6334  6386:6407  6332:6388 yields -0.5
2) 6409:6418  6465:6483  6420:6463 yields -1.4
